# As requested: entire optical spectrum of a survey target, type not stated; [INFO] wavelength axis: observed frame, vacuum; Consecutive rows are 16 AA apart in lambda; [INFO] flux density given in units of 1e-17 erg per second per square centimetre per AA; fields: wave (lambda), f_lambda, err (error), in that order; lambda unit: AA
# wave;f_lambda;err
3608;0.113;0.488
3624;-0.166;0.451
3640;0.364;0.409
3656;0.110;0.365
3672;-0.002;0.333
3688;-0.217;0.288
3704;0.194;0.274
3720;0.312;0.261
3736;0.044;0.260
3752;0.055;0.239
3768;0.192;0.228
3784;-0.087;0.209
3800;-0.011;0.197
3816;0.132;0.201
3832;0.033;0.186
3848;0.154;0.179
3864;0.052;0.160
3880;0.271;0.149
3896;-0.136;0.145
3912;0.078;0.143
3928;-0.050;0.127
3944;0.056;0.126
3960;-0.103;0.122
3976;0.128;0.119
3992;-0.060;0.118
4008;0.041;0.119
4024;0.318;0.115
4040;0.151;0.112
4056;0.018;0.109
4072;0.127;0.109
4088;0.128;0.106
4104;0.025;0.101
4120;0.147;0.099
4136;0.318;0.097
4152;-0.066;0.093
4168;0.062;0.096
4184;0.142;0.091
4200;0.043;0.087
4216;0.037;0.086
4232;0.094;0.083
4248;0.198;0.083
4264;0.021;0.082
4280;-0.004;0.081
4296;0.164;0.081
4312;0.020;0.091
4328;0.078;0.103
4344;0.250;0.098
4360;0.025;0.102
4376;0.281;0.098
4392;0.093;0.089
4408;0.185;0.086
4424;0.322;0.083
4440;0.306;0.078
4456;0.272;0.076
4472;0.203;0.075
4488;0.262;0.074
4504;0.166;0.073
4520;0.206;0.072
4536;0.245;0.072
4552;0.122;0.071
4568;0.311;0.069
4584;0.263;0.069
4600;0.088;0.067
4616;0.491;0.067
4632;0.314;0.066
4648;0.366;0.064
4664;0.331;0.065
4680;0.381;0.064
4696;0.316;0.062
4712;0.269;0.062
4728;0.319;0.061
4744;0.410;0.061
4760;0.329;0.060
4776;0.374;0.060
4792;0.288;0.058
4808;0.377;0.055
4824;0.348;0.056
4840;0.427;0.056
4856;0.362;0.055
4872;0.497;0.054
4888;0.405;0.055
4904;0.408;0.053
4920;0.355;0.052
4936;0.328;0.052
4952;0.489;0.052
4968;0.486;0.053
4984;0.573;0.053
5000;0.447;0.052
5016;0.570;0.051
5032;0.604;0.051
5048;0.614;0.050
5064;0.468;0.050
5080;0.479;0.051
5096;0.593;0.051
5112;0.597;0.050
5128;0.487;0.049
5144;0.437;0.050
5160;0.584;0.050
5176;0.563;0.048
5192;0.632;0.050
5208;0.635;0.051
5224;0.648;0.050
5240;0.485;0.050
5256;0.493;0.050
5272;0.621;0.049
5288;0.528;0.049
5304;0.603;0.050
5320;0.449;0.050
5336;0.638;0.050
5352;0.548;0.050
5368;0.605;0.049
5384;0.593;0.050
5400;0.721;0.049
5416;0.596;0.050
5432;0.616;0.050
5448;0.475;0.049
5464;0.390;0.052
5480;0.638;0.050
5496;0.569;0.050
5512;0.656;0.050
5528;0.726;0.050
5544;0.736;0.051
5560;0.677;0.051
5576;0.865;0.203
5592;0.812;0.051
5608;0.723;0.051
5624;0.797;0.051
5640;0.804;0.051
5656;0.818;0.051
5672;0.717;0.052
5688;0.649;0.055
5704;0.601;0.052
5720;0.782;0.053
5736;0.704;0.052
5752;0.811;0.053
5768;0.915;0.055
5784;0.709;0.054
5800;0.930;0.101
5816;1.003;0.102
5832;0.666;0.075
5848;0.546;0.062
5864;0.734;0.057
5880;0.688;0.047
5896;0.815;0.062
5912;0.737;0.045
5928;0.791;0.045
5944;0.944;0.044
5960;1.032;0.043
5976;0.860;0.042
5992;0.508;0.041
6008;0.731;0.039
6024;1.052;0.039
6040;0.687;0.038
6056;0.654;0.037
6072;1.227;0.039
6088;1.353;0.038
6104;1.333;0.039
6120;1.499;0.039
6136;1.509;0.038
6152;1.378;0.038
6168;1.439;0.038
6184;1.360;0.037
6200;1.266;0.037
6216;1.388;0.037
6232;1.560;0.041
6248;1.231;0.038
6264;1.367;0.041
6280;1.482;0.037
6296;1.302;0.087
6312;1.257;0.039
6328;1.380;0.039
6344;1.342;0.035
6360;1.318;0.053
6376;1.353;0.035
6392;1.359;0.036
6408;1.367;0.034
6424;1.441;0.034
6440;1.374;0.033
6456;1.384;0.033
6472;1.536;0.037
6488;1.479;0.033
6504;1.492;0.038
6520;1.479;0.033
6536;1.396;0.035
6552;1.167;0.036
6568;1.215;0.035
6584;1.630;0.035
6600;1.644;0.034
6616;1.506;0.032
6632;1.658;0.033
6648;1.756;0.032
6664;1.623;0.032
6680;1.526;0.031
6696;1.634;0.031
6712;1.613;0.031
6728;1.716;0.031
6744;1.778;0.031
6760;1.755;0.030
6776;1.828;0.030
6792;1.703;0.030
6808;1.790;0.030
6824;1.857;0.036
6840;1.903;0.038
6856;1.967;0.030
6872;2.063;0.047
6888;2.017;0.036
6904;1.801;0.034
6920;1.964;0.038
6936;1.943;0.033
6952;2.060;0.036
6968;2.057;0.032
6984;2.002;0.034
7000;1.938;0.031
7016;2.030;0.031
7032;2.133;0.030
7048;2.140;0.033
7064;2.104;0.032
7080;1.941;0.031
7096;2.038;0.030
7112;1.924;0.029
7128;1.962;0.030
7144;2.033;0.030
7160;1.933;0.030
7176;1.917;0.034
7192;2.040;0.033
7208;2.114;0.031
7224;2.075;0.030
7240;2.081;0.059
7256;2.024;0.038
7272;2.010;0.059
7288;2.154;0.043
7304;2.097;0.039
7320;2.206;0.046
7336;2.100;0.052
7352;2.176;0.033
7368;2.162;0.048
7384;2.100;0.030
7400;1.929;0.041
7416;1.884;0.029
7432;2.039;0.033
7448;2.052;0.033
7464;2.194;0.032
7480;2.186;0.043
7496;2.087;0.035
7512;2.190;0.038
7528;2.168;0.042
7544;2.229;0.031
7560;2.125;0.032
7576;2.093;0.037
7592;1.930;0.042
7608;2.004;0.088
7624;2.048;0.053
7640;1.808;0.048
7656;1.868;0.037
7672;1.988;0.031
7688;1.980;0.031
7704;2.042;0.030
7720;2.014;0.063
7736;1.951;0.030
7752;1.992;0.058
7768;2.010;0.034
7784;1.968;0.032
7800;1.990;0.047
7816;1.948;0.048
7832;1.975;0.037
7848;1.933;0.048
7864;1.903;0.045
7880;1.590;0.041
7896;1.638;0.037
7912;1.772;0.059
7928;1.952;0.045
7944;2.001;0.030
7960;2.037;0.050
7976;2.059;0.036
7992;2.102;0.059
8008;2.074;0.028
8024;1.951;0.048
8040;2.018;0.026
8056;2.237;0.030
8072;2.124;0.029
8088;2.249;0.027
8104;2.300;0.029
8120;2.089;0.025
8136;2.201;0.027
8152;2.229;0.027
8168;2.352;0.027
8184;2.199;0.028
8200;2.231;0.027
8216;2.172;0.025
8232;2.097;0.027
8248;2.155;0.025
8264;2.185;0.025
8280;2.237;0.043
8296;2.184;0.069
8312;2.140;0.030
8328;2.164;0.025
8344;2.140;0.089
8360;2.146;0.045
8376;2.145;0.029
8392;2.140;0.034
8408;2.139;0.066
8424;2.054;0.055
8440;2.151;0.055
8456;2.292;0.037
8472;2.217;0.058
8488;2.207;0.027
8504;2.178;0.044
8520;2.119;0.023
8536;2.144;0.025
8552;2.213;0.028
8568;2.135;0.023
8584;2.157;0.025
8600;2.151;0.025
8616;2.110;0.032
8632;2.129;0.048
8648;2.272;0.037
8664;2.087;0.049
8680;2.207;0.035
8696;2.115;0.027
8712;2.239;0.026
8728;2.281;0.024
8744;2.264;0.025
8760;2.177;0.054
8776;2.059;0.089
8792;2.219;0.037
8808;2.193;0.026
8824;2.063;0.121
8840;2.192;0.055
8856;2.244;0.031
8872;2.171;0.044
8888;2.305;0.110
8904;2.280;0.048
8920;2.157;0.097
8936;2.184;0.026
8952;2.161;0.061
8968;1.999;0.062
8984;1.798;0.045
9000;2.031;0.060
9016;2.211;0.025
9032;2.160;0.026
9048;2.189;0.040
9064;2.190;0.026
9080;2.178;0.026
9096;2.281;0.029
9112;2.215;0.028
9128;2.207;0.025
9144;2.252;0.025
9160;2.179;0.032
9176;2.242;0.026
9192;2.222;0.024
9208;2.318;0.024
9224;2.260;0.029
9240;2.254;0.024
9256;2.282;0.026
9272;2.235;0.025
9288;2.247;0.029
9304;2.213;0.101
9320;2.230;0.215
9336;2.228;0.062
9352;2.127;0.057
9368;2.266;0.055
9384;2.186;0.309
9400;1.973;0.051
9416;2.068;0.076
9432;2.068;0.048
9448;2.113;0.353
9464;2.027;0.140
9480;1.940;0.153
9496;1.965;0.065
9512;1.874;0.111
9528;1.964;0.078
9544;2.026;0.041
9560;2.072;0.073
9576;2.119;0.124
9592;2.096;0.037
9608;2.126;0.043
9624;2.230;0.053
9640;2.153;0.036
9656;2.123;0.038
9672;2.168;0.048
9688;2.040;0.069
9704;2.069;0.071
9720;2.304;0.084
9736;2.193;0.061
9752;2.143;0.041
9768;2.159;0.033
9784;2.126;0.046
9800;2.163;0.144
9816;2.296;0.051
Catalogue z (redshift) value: 0.52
